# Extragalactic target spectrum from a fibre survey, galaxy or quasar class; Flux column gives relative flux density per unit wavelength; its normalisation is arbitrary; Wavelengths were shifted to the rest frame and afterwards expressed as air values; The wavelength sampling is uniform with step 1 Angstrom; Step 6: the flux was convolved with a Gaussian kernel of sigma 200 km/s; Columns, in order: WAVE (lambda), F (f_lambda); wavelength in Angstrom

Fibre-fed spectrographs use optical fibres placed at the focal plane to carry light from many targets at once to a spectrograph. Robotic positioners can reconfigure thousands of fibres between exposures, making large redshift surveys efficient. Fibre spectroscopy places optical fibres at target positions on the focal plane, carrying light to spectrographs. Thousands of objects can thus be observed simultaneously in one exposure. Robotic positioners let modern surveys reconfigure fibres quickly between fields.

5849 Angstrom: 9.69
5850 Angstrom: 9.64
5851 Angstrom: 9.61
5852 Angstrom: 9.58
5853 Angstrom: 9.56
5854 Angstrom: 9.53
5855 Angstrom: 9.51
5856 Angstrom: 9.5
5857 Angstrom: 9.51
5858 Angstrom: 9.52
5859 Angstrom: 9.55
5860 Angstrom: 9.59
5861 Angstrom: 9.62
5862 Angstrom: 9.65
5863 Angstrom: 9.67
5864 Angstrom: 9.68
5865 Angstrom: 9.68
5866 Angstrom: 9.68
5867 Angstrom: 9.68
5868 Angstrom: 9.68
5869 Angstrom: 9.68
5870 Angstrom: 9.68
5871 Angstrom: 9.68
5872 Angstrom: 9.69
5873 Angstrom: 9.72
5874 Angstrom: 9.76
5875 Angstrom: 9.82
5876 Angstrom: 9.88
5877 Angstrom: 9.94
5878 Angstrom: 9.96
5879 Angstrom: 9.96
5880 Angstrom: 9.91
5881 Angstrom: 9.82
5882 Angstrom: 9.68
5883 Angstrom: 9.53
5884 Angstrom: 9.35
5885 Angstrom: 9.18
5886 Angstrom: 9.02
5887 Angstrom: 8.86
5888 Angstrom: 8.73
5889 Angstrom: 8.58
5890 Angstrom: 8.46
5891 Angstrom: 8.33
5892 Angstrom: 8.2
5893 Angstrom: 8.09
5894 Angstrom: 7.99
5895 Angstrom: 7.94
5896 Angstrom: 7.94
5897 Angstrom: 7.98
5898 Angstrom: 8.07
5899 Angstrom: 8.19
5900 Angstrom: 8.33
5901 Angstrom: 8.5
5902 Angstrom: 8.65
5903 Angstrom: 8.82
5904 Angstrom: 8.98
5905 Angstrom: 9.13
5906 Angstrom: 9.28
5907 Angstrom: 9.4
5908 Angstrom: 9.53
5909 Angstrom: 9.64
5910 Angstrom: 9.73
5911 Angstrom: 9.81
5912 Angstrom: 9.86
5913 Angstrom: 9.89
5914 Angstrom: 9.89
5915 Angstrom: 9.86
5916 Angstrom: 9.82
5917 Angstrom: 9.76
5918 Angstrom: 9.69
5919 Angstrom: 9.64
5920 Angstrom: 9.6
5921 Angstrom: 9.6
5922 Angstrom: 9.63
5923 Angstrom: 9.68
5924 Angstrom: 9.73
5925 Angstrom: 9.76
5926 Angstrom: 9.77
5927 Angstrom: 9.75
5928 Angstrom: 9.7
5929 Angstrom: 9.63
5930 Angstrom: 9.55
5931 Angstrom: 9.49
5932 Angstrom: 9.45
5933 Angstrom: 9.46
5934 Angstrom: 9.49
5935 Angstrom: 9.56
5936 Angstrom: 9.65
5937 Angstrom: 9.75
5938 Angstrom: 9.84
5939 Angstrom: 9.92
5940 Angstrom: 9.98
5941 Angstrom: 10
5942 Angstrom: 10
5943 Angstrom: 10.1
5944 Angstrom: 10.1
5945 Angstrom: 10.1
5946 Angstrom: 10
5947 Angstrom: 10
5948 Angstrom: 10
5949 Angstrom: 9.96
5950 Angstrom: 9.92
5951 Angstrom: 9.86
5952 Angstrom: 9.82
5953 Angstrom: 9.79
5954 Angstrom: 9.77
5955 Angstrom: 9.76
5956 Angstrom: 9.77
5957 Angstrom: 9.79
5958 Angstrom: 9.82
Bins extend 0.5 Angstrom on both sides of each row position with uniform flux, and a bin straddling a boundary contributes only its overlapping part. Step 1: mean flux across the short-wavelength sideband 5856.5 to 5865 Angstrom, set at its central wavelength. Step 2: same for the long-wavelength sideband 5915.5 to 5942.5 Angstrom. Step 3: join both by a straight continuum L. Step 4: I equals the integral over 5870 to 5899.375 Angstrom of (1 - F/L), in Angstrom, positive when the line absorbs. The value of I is 1.76 Angstrom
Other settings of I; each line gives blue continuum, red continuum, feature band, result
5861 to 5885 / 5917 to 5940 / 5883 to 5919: 2.7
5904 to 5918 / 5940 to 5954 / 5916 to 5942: 0.3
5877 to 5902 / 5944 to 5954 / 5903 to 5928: -0.9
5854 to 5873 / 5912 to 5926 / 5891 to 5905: 2.0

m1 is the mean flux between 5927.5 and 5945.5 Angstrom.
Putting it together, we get 9.77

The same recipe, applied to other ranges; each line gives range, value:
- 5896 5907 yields 8.6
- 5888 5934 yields 9.17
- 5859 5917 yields 9.26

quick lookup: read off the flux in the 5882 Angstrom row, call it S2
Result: 9.68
